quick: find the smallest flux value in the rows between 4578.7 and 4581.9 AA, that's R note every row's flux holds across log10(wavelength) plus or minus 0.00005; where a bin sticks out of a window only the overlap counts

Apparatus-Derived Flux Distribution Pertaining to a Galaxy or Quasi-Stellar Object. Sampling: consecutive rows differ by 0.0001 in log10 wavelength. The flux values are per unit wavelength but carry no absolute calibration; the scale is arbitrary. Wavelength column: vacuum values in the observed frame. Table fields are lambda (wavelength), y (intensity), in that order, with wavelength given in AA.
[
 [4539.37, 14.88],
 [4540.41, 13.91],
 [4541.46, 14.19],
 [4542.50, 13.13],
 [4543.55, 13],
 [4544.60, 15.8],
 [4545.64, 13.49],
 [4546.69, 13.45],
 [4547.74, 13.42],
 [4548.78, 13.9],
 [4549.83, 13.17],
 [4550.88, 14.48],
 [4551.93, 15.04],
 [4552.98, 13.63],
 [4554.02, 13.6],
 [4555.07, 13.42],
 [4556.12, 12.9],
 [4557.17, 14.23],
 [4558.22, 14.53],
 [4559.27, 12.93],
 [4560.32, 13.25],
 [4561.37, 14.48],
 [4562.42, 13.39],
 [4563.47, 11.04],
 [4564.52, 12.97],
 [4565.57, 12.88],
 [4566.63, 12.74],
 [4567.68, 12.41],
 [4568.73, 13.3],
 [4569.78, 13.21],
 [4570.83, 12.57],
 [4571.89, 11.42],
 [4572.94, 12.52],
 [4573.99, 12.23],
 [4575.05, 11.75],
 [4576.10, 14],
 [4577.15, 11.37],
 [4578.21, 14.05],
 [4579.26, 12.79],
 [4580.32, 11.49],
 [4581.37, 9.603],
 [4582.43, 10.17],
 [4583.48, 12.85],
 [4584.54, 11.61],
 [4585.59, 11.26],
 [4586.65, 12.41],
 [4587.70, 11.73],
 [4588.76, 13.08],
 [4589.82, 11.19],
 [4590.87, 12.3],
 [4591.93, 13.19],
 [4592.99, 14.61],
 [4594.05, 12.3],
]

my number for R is 9.603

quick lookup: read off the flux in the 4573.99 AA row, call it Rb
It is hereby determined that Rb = 12.23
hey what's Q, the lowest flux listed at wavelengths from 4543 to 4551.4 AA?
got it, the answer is 13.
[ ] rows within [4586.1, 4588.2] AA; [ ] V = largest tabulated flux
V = 12.41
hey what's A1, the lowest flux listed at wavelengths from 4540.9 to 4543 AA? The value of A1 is 13.13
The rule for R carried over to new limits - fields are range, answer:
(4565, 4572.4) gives 11.42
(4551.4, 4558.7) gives 12.9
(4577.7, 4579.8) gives 12.79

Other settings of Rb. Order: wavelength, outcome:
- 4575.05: 11.75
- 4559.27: 12.93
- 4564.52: 12.97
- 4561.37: 14.48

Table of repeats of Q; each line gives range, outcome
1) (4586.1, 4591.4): 11.19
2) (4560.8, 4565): 11.04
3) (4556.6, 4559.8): 12.93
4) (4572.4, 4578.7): 11.37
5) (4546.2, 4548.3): 13.42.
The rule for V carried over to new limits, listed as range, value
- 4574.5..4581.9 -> 14.05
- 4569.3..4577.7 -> 14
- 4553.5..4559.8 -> 14.53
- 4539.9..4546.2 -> 15.8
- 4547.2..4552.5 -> 15.04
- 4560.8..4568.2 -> 14.48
